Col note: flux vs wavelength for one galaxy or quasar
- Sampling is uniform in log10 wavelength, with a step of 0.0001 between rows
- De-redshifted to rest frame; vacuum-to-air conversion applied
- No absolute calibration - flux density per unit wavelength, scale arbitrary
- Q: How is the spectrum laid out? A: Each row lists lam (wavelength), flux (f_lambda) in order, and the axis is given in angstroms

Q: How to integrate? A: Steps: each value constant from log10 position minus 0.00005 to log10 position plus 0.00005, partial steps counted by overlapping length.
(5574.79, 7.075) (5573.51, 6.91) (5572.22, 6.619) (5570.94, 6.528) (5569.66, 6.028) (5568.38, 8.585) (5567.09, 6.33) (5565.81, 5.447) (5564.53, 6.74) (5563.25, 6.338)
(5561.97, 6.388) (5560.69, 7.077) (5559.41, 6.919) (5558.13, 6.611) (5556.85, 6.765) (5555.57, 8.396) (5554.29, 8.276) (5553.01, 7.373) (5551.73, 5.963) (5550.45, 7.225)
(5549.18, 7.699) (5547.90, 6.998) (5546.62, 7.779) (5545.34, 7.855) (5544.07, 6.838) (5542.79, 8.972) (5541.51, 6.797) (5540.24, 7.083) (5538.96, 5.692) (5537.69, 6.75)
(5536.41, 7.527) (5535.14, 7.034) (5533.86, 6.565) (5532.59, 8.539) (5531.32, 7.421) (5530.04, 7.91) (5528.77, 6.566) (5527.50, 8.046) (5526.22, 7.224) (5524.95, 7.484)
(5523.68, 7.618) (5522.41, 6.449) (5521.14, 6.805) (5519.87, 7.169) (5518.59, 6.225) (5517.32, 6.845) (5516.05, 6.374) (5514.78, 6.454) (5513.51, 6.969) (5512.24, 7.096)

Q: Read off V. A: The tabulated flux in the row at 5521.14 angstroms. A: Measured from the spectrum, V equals 6.805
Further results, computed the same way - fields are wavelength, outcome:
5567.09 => 6.33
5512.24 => 7.096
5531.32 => 7.421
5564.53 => 6.74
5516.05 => 6.374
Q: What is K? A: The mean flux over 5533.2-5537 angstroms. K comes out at 7.05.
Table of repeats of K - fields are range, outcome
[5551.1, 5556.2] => 7.5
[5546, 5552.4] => 7.13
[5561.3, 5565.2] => 6.49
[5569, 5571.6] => 6.32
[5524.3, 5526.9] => 7.36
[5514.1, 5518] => 6.56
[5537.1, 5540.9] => 6.52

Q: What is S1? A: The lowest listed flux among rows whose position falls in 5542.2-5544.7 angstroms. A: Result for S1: 6.838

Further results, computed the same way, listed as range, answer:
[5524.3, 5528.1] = 7.224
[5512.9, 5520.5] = 6.225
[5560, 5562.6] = 6.388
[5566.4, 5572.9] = 6.028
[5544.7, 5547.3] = 7.779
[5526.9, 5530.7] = 6.566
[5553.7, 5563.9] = 6.338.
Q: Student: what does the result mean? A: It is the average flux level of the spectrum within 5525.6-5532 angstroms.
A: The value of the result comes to 7.44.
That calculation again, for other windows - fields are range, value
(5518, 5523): 6.66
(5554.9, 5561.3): 7.16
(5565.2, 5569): 6.78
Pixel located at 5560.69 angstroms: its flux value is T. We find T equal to 7.077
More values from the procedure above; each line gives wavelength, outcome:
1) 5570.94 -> 6.528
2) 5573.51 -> 6.91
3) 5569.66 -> 6.028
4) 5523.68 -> 7.618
